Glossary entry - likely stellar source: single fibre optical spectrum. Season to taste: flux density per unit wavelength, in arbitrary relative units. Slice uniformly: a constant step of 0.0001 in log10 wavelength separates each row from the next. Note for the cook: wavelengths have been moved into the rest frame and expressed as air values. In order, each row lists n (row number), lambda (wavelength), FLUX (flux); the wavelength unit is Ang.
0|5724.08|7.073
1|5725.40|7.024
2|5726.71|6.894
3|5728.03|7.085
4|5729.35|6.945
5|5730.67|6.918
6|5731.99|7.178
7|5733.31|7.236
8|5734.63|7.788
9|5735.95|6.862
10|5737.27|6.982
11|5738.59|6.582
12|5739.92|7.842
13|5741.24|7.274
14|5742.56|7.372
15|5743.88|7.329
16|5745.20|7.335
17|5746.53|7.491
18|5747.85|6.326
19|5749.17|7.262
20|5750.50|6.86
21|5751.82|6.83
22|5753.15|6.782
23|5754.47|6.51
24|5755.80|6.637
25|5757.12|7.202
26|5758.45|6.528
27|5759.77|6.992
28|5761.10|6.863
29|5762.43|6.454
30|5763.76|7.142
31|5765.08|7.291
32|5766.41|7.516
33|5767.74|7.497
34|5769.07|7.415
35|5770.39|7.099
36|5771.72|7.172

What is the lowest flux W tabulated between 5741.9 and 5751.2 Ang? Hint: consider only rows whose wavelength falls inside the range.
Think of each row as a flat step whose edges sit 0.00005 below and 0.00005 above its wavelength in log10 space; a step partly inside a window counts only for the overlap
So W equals 6.326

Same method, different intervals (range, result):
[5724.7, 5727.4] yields 6.894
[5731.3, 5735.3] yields 7.178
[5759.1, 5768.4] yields 6.454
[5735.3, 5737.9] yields 6.862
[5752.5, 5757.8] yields 6.51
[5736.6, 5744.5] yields 6.582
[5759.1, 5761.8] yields 6.863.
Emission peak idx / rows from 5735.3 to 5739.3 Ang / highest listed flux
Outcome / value 6.982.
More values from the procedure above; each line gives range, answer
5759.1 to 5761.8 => 6.992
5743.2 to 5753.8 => 7.491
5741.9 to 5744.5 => 7.372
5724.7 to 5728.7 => 7.085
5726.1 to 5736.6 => 7.788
